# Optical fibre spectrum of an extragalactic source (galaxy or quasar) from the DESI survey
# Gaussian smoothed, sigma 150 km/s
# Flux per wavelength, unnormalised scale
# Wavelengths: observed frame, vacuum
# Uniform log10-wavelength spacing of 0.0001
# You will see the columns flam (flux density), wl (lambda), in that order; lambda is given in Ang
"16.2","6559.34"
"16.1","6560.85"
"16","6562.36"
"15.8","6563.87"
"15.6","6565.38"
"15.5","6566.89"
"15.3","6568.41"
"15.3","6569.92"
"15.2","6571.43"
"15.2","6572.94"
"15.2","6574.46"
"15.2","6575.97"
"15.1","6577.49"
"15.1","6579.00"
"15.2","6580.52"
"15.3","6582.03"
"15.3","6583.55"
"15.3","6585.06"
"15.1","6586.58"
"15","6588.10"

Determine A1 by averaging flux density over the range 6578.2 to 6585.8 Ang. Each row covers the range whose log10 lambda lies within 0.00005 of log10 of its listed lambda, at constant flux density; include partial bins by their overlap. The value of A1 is 15.3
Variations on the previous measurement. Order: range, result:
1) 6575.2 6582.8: 15.2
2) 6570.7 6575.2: 15.2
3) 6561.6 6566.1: 15.8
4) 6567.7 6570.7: 15.3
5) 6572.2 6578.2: 15.2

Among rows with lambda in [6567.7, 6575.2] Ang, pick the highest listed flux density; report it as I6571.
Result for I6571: 15.3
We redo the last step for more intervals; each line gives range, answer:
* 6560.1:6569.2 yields 16.1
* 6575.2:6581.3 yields 15.2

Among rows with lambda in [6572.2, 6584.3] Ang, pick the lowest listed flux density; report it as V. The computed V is 15.1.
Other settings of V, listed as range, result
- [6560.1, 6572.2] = 15.2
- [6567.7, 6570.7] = 15.3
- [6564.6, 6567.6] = 15.5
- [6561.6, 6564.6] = 15.8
